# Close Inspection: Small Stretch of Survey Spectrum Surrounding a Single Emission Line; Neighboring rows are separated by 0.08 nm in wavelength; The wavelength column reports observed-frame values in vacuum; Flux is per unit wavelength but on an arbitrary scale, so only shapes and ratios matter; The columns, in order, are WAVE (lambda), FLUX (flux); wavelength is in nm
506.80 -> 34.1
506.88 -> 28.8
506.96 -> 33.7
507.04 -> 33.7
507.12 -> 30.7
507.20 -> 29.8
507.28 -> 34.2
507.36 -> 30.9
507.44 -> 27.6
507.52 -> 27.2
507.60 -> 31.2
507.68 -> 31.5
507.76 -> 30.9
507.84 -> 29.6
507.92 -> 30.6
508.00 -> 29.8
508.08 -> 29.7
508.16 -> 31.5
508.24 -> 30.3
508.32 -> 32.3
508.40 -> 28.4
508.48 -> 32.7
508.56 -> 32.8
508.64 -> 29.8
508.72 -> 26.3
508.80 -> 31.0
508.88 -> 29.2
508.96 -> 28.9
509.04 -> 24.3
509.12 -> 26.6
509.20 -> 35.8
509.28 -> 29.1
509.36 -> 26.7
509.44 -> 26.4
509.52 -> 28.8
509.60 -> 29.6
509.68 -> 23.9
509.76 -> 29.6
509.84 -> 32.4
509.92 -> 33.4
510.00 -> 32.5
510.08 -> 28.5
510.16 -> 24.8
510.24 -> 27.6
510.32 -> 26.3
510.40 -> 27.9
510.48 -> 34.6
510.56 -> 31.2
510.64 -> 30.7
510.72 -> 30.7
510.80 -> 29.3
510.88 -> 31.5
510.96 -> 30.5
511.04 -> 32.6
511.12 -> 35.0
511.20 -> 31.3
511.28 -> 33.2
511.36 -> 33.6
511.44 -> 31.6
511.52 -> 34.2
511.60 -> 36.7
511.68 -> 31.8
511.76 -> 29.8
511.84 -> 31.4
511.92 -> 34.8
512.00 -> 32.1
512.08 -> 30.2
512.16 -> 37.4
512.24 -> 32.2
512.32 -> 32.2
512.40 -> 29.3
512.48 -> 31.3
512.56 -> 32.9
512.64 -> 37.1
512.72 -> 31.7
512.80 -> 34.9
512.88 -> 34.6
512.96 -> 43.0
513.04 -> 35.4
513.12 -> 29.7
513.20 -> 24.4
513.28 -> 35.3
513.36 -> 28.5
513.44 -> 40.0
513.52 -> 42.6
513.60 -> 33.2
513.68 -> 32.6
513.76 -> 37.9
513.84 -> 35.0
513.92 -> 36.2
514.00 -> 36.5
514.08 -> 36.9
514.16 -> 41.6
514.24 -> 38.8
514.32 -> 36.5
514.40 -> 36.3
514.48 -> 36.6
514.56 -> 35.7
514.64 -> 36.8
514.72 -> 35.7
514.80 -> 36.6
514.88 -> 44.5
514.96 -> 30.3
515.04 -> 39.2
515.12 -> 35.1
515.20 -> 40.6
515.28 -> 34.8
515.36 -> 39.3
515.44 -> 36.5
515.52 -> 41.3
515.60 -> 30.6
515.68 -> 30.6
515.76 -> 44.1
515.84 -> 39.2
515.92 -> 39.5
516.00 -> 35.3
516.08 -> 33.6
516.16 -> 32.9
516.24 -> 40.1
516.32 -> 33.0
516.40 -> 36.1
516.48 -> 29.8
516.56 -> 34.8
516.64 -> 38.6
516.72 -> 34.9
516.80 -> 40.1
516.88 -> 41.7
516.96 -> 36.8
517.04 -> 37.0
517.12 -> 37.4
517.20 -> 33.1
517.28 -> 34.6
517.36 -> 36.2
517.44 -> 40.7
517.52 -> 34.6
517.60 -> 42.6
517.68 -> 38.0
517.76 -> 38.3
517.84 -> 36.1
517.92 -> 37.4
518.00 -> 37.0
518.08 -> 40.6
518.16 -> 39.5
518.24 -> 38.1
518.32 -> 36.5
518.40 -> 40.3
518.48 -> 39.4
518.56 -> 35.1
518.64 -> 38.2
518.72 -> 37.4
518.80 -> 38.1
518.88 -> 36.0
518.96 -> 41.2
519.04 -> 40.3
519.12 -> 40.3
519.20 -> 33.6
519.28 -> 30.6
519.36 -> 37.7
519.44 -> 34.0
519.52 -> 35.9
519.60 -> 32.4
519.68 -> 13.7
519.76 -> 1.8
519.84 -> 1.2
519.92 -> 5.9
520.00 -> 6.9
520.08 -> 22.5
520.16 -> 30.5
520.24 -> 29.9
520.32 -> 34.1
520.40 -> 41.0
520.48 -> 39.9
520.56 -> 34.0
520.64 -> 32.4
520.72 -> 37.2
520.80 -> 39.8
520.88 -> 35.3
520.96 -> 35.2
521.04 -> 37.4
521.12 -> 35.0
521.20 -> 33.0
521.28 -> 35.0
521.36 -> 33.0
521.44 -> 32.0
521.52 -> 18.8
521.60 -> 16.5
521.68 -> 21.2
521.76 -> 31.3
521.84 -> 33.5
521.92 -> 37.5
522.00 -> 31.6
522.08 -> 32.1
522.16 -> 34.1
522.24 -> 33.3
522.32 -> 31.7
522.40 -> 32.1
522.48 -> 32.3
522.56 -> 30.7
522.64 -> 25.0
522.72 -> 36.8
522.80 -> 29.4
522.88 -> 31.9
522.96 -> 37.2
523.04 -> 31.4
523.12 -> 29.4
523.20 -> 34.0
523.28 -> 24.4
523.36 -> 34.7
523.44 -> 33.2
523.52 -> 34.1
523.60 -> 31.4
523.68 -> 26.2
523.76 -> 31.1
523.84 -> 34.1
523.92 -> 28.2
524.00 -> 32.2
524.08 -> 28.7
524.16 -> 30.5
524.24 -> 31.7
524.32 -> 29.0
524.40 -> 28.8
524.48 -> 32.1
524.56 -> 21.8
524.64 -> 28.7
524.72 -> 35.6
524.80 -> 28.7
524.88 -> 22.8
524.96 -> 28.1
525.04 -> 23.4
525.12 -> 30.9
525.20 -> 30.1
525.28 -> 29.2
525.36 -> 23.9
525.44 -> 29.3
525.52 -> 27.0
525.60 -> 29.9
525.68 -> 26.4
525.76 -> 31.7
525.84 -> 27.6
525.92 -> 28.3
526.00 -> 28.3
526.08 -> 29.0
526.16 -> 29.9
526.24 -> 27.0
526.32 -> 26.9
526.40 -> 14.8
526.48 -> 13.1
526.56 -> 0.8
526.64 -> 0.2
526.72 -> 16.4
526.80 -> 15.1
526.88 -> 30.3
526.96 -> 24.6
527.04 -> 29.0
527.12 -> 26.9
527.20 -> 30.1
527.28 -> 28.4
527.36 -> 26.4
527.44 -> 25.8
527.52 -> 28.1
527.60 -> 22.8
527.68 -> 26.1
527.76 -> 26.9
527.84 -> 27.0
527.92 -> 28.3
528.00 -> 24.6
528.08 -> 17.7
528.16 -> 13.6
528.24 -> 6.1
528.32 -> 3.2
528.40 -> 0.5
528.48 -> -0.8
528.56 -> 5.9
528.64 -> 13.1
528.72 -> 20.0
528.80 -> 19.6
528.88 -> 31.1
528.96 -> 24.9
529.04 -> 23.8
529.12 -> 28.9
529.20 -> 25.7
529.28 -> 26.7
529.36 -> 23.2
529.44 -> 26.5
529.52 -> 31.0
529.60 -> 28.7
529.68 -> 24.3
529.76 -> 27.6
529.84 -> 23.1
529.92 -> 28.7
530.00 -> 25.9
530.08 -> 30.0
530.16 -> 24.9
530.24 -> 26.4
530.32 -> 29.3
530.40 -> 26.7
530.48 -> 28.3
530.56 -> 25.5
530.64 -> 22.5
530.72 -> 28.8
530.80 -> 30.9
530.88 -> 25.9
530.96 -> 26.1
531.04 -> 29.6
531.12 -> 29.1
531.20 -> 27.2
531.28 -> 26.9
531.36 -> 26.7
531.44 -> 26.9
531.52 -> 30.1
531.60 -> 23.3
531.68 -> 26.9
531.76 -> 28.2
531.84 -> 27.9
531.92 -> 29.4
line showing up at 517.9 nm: C III]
